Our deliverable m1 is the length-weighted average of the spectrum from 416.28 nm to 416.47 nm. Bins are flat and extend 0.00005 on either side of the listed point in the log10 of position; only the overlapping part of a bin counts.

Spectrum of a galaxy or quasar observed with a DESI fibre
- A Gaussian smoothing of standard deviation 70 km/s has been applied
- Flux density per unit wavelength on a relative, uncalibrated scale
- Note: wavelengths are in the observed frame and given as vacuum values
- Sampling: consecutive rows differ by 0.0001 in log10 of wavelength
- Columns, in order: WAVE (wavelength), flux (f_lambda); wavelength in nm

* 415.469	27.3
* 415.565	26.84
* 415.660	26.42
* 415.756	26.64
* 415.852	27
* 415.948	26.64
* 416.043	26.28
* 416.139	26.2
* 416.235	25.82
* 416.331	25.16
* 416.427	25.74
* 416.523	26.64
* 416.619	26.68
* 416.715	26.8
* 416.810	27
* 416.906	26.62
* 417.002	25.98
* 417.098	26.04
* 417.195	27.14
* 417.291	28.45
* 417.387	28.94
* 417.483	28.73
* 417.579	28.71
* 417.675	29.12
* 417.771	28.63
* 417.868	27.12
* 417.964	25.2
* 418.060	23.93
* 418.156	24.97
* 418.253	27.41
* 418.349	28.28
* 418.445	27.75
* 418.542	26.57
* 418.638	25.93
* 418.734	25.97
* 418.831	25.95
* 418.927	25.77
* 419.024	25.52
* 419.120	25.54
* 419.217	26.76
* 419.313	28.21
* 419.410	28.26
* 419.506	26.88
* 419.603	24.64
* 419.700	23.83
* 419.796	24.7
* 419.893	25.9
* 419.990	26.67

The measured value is 25.4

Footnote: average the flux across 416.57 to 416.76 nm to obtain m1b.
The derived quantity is 26.7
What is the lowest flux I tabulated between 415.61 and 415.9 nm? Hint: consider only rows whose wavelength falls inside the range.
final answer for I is 26.42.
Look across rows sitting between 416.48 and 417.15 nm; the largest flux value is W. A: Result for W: 27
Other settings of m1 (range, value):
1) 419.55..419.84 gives 24.4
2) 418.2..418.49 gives 27.8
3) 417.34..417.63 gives 28.8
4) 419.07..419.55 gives 27.2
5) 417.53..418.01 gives 27.8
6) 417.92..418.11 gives 24.6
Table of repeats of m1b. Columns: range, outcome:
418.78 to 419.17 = 25.7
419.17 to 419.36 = 27.6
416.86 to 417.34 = 26.8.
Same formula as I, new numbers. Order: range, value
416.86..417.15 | 25.98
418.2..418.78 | 25.93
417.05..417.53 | 26.04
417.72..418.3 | 23.93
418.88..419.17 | 25.52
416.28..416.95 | 25.16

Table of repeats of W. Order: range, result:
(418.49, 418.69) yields 26.57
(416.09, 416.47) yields 26.2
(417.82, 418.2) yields 27.12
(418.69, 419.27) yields 26.76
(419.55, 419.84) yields 24.7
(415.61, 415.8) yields 26.64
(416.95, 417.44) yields 28.94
